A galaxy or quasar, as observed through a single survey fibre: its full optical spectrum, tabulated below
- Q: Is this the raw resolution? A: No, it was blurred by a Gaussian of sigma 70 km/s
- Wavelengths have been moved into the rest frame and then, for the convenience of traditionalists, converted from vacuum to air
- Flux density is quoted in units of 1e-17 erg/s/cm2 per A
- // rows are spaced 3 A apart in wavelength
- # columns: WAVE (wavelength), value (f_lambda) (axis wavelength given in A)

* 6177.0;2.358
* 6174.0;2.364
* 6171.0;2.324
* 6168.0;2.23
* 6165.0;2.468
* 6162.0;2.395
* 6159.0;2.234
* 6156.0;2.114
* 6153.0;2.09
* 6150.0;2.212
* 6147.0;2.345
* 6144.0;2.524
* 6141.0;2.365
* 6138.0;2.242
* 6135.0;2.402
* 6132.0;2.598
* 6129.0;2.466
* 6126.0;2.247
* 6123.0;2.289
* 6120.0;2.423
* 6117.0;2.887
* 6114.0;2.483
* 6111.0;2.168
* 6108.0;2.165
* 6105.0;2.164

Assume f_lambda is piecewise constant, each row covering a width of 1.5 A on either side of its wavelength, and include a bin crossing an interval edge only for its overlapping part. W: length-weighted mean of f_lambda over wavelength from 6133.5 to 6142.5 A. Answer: 2.34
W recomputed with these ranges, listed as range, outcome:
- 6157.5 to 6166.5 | 2.37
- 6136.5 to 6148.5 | 2.37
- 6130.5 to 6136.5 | 2.5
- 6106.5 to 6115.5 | 2.27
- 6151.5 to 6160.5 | 2.15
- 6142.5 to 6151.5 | 2.36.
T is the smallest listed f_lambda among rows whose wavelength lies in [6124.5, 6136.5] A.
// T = 2.247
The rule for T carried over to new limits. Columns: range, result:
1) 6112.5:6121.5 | 2.423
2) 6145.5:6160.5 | 2.09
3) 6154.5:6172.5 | 2.114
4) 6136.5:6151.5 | 2.212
